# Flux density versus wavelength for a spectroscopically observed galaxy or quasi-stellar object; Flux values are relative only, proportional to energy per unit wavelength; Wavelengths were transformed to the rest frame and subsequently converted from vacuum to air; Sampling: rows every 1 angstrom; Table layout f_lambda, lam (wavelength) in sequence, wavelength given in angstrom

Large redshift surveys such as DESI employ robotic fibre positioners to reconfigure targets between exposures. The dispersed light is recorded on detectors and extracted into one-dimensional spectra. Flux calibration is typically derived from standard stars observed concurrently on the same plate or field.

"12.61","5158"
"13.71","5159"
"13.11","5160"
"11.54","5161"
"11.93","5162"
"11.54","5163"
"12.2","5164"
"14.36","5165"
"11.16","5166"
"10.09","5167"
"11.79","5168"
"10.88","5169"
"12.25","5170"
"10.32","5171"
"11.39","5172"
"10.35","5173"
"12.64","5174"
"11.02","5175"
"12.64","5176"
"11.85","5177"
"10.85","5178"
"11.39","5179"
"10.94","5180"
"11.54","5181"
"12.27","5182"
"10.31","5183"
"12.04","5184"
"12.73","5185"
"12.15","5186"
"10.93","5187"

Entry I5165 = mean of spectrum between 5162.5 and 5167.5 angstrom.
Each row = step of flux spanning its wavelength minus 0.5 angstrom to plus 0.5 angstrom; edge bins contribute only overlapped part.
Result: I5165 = 11.9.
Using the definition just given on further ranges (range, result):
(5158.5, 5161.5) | 12.8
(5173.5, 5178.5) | 11.8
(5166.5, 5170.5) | 11.3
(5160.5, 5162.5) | 11.7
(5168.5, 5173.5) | 11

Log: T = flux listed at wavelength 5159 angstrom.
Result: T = 13.71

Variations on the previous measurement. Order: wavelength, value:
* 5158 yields 12.61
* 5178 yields 10.85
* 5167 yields 10.09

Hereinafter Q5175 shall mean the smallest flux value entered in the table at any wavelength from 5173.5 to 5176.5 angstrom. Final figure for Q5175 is 11.02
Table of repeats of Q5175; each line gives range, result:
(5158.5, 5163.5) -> 11.54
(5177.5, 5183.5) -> 10.31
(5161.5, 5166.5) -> 11.16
